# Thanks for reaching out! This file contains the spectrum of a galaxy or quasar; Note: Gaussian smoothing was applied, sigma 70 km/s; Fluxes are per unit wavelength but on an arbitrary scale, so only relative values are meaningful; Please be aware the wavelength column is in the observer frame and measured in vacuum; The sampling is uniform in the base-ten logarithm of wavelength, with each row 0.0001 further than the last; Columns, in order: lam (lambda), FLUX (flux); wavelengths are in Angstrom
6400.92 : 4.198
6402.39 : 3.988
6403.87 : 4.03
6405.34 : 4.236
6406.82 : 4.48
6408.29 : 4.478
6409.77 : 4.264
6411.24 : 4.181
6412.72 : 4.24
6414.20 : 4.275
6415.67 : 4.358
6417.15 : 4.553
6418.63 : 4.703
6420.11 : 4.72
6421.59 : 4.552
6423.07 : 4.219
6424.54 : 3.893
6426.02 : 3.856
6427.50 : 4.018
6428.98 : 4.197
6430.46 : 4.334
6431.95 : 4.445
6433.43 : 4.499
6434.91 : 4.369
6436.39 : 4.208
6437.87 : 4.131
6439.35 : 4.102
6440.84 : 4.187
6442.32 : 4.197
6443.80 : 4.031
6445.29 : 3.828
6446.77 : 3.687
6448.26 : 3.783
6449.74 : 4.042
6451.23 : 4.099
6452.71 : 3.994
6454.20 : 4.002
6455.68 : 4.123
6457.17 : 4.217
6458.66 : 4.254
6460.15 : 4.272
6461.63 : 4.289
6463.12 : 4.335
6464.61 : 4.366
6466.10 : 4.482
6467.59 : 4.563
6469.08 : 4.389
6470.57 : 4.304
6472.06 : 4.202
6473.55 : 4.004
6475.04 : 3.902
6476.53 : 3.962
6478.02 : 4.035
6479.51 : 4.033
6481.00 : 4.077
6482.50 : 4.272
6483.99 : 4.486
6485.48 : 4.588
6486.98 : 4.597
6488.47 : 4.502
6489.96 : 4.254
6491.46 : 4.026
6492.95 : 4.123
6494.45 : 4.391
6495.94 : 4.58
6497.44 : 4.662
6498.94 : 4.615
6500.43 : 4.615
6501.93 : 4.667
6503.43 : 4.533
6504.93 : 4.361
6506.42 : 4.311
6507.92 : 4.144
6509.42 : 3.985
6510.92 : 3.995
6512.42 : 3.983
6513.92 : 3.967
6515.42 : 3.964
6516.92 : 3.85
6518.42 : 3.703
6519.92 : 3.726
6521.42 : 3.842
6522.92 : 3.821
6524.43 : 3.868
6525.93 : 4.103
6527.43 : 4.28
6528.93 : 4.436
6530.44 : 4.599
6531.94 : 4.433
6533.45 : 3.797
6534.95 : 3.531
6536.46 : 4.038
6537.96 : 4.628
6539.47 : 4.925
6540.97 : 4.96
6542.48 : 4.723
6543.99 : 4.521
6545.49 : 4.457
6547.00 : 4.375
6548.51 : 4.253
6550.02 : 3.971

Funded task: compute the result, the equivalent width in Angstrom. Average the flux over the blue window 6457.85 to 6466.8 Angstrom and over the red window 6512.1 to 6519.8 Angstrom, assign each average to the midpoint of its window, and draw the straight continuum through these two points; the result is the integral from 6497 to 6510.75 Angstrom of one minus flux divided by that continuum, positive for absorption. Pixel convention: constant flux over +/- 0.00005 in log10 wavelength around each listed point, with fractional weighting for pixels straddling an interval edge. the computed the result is -1.5 Angstrom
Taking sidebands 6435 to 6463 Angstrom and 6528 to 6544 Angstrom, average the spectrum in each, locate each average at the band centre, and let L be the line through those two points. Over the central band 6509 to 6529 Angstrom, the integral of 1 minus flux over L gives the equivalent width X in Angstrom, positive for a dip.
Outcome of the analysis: 1.83 Angstrom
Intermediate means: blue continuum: 4.09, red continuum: 4.41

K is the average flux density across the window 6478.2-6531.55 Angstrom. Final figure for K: 4.23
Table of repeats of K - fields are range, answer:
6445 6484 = 4.15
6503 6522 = 4.02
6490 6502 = 4.43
